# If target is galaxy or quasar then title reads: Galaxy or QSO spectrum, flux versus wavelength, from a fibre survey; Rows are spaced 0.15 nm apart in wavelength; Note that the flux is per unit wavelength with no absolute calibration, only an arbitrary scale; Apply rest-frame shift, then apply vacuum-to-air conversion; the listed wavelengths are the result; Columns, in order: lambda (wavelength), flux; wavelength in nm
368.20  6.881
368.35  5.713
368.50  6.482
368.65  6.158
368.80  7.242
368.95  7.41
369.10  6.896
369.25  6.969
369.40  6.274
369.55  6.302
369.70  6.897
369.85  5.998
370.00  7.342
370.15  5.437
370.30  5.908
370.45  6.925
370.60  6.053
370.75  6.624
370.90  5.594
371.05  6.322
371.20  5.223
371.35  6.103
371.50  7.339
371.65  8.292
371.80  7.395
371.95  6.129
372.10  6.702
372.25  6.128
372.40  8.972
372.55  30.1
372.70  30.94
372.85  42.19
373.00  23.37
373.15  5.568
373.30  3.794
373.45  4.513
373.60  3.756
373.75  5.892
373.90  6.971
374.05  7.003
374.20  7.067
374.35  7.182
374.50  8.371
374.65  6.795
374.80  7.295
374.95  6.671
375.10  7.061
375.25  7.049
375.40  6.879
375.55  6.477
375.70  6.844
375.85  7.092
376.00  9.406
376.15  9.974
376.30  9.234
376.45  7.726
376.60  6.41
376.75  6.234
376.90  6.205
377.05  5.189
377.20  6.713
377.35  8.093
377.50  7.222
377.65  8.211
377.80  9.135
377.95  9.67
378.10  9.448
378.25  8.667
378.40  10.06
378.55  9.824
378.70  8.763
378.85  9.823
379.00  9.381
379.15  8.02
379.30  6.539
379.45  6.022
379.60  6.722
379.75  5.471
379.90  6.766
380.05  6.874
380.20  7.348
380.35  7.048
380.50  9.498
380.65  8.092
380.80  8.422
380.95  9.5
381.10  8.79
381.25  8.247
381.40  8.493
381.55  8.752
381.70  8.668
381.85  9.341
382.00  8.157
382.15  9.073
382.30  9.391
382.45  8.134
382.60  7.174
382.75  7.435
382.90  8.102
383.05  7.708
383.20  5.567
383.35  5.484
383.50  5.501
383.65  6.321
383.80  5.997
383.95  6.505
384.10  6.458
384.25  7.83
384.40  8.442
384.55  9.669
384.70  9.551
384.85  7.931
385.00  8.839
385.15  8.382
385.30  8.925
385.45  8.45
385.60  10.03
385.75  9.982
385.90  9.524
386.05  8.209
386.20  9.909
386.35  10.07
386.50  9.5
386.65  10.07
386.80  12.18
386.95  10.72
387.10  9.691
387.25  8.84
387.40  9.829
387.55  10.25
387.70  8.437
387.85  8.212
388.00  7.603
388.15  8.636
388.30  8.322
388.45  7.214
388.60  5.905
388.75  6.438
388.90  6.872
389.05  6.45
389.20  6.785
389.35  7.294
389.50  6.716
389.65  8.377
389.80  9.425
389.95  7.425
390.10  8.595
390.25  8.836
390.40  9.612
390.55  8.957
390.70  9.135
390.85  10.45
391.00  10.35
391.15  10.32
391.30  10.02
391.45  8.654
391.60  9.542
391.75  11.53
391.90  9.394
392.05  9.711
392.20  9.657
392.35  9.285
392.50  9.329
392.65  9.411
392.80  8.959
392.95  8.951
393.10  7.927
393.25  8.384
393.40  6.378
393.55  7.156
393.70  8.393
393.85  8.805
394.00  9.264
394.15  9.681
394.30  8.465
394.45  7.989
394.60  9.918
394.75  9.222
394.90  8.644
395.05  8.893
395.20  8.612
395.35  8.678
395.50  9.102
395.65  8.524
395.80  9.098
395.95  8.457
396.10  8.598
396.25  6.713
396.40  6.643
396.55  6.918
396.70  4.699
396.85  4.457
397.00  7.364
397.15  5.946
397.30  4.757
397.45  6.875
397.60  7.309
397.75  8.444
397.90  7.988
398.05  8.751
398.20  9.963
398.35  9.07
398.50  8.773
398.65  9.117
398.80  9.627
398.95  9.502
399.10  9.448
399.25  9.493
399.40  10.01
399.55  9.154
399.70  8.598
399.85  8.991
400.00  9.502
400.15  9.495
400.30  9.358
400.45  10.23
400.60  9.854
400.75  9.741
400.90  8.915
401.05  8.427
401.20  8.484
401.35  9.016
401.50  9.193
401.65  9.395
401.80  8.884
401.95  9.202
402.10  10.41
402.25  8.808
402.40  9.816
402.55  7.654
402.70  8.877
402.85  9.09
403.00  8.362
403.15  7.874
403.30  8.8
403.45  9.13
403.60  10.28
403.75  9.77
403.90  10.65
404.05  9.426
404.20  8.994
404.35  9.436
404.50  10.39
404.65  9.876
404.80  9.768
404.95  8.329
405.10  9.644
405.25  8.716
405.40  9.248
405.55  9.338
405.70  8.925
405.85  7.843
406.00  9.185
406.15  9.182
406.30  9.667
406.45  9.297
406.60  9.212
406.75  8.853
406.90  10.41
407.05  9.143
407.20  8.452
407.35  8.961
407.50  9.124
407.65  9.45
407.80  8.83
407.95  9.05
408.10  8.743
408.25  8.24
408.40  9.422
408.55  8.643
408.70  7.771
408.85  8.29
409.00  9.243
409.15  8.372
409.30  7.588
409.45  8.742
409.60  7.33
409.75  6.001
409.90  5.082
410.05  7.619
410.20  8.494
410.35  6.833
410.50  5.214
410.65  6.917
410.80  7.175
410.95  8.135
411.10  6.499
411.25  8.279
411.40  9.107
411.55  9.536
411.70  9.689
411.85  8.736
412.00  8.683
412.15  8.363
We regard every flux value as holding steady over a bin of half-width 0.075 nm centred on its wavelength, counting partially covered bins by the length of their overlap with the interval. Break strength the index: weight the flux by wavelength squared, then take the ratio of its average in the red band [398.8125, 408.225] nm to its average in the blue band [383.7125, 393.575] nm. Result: 1.14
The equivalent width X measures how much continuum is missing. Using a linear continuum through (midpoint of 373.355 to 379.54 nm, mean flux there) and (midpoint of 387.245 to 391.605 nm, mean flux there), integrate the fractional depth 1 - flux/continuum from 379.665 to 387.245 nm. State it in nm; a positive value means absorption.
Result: -0.29 nm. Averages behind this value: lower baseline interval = 7.52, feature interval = 8.33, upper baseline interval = 8.43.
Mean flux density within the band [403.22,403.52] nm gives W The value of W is 8.94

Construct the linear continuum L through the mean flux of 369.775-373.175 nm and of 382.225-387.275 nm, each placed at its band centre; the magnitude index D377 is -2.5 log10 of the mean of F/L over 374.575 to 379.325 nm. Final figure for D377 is 0.245 mag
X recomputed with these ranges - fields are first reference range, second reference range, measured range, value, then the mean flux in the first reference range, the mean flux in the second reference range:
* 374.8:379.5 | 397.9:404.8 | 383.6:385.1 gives 0.09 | 7.87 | 9.28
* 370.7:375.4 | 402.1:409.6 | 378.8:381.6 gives 0.50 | 9.73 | 9.04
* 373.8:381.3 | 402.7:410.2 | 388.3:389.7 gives 0.21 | 7.74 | 8.85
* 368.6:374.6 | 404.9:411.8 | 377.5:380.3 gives 0.24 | 8.99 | 8.43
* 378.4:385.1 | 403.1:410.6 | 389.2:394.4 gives -0.44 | 7.88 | 8.73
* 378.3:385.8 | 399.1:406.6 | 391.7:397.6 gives 0.37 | 8.03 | 9.24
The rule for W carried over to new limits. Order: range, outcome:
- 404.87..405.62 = 9.06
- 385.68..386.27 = 9.4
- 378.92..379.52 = 7.52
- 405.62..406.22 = 8.79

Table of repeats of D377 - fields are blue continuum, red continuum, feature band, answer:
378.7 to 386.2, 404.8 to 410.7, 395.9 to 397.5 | 0.268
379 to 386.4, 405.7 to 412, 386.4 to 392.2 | -0.100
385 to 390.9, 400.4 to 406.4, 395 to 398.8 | 0.159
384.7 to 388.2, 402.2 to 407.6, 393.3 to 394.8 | 0.092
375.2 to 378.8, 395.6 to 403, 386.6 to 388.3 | -0.150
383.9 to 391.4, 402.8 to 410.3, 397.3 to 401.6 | -0.022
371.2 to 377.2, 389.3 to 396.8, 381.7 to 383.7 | 0.195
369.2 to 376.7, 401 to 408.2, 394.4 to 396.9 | 0.134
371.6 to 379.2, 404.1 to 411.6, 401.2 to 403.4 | -0.033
